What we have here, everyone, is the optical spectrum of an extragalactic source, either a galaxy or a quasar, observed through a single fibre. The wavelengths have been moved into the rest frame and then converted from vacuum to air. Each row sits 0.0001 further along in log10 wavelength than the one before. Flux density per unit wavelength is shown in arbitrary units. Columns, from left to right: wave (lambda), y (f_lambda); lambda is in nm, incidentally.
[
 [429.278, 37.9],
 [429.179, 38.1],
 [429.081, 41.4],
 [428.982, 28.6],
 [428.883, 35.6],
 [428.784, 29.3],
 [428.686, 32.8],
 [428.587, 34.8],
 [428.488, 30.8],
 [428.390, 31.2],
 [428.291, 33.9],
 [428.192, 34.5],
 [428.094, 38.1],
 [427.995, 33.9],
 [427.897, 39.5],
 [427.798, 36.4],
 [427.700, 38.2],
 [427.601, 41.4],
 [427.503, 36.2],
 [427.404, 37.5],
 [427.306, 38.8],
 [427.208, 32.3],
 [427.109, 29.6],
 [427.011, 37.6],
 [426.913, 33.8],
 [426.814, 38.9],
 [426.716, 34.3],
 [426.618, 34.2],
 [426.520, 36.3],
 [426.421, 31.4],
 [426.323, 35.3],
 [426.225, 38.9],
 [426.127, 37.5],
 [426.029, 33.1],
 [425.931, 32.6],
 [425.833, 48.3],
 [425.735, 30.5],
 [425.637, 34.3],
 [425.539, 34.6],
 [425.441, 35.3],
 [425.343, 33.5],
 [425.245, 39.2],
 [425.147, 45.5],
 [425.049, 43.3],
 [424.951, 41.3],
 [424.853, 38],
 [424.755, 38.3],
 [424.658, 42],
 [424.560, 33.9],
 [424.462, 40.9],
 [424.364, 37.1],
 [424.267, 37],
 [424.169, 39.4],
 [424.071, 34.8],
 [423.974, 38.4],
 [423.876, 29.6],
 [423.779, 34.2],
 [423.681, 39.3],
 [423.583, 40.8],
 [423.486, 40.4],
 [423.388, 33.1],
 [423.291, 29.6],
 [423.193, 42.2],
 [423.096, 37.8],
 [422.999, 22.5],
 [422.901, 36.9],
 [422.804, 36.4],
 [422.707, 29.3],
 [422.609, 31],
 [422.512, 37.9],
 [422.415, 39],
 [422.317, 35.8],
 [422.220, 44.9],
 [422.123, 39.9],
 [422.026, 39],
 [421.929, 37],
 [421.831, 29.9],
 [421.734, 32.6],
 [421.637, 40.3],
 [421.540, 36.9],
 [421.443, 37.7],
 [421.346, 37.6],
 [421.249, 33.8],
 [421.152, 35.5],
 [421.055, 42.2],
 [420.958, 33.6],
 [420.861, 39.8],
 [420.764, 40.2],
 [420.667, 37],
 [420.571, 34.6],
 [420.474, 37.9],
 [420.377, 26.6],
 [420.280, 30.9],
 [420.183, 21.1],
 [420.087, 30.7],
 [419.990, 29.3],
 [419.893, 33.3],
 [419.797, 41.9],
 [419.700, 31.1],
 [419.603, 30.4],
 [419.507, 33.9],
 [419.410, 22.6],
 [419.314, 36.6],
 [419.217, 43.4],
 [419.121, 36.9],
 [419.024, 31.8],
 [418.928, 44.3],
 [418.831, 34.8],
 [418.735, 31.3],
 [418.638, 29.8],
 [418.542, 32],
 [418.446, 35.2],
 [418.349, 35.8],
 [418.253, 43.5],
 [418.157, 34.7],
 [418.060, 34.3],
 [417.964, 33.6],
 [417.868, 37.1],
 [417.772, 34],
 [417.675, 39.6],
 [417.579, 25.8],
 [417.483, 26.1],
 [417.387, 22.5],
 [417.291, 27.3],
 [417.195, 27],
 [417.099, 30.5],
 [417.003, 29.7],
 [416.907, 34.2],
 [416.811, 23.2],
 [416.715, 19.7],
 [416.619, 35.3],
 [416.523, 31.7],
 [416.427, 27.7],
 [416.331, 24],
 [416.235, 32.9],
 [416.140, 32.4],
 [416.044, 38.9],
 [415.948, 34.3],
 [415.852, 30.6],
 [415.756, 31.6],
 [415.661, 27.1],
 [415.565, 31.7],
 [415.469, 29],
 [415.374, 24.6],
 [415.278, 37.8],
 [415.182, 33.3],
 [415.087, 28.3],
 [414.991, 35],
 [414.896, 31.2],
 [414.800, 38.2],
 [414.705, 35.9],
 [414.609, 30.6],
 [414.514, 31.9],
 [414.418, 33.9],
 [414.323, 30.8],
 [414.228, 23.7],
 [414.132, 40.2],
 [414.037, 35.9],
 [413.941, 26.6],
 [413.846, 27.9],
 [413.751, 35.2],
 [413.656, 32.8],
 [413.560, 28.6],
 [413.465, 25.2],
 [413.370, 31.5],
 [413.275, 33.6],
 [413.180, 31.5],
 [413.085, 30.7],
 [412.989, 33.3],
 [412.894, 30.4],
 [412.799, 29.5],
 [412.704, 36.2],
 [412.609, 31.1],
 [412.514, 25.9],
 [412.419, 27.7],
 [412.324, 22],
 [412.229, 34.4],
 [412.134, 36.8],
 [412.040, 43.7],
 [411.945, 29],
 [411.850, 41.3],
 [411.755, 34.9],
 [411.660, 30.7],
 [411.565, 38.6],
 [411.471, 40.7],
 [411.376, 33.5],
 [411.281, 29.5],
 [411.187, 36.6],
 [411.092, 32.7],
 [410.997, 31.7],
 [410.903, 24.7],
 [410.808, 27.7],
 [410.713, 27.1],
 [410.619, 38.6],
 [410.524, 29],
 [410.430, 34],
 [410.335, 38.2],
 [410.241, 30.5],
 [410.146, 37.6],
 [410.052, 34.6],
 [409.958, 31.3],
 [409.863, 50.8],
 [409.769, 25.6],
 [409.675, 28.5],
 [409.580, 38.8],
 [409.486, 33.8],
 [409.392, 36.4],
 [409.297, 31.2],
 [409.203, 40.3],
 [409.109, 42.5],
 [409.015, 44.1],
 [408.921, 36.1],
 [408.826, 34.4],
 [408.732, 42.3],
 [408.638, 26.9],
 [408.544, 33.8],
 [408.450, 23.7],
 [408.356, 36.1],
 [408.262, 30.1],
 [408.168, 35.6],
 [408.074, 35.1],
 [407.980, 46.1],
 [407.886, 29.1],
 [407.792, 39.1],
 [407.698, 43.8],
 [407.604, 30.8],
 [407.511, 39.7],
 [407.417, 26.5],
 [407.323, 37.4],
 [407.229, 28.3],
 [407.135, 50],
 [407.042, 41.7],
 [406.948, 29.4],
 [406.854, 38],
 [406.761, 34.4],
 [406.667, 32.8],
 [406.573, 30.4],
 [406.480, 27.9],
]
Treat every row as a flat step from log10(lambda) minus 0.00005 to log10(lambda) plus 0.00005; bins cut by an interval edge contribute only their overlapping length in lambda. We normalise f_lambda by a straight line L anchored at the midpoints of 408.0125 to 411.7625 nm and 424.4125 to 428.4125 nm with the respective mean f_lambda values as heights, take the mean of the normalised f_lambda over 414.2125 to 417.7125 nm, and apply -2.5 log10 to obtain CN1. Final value 0.153 mag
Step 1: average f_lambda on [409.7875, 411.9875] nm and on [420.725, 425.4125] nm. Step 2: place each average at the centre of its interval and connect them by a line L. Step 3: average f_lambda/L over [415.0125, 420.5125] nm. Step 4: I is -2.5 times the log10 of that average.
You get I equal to 0.12 mag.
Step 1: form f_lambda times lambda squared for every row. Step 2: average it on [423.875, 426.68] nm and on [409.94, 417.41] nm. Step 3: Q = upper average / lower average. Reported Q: 1.24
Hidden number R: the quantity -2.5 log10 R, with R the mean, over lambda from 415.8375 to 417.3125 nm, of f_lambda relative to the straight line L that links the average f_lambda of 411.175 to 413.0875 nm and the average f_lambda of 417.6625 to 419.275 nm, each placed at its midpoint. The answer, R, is 0.17 mag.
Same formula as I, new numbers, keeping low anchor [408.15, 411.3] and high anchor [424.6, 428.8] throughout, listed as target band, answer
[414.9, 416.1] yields 0.10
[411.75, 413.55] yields 0.08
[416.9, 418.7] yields 0.09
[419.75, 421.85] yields 0.02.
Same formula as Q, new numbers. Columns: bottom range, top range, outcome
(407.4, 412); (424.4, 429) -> 1.13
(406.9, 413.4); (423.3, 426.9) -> 1.16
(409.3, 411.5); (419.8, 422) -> 1.09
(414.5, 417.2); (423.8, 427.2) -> 1.24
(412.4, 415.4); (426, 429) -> 1.18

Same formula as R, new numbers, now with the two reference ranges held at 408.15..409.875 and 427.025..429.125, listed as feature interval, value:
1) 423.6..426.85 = -0.06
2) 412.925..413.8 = 0.12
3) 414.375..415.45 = 0.07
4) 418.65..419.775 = 0.02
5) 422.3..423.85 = -0.01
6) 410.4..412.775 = 0.07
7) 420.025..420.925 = 0.06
